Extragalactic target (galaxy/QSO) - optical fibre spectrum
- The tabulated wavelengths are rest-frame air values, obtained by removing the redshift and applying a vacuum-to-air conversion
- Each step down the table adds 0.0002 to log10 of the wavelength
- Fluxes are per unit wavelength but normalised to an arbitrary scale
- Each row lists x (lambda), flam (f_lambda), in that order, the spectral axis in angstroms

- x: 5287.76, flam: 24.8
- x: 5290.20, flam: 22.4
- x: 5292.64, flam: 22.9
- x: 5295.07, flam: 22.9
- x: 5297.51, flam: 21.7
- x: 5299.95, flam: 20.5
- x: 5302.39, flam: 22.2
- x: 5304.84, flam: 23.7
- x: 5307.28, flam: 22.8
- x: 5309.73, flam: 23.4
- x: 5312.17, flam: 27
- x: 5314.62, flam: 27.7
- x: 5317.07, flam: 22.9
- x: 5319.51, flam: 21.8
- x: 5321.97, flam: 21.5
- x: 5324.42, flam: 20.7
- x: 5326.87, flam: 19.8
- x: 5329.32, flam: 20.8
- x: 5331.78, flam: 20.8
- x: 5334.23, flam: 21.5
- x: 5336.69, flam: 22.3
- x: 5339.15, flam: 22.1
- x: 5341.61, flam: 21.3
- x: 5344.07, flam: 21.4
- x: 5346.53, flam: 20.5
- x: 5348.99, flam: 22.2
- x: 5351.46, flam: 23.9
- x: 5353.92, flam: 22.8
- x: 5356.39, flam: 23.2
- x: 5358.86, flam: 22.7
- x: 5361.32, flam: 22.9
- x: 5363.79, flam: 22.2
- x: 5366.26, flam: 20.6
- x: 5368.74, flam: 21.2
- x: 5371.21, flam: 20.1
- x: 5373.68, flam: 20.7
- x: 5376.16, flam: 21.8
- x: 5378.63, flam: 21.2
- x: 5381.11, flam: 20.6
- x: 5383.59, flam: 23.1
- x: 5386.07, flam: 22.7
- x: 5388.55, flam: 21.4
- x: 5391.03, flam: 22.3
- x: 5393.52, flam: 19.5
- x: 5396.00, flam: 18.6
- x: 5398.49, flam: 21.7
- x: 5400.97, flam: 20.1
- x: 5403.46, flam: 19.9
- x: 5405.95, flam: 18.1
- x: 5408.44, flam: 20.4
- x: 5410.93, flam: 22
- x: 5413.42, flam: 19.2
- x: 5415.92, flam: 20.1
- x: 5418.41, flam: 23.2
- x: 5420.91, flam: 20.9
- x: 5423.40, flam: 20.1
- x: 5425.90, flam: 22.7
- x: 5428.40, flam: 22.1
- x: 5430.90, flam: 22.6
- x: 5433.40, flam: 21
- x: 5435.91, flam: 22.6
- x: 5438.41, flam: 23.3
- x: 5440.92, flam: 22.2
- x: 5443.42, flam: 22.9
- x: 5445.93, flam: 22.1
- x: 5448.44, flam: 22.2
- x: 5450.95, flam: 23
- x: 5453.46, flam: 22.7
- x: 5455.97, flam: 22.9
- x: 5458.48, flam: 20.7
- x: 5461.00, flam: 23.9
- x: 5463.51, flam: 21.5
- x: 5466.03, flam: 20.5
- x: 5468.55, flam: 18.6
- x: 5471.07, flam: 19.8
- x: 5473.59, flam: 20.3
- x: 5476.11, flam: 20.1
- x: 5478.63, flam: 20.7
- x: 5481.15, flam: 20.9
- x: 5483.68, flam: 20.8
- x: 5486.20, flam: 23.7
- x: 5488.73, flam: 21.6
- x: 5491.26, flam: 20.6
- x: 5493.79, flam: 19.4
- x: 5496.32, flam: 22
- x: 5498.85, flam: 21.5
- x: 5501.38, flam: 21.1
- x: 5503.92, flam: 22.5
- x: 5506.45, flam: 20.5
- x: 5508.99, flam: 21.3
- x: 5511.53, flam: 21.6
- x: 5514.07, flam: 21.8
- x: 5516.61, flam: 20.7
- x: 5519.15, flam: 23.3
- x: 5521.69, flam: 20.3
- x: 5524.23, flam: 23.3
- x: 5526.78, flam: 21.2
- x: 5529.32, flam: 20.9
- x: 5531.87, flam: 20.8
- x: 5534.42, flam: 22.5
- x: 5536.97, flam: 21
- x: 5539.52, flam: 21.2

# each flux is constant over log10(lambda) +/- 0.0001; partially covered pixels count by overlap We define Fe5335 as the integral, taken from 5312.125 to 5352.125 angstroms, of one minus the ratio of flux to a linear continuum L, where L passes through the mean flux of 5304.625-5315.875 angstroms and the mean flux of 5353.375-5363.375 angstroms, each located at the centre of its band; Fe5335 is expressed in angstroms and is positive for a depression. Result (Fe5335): 3.3 angstroms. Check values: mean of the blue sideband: 25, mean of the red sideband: 22.9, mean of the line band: 22.1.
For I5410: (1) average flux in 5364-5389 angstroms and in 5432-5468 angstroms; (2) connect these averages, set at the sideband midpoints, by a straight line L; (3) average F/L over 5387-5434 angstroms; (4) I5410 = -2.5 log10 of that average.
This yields 0.05 mag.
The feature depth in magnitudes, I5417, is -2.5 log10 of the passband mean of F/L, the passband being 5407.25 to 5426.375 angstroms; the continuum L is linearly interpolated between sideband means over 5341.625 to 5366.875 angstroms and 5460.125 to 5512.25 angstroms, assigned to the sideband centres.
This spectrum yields 0.034 mag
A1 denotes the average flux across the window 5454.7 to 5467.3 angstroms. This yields 21.9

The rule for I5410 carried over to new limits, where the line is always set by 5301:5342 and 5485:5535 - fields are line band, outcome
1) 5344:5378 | 0.02 mag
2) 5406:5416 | 0.10 mag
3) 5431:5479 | 0.01 mag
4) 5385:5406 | 0.08 mag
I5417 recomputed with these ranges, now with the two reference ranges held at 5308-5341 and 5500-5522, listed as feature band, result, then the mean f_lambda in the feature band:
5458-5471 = 0.041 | 20.9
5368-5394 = 0.039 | 21.4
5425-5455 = -0.028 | 22.4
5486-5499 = 0.016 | 21.3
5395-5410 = 0.114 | 19.9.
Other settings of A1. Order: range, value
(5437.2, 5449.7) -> 22.5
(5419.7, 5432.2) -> 21.7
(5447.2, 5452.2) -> 22.6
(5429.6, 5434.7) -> 21.8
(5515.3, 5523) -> 21.5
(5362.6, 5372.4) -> 21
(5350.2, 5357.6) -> 23.3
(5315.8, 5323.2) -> 22.1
